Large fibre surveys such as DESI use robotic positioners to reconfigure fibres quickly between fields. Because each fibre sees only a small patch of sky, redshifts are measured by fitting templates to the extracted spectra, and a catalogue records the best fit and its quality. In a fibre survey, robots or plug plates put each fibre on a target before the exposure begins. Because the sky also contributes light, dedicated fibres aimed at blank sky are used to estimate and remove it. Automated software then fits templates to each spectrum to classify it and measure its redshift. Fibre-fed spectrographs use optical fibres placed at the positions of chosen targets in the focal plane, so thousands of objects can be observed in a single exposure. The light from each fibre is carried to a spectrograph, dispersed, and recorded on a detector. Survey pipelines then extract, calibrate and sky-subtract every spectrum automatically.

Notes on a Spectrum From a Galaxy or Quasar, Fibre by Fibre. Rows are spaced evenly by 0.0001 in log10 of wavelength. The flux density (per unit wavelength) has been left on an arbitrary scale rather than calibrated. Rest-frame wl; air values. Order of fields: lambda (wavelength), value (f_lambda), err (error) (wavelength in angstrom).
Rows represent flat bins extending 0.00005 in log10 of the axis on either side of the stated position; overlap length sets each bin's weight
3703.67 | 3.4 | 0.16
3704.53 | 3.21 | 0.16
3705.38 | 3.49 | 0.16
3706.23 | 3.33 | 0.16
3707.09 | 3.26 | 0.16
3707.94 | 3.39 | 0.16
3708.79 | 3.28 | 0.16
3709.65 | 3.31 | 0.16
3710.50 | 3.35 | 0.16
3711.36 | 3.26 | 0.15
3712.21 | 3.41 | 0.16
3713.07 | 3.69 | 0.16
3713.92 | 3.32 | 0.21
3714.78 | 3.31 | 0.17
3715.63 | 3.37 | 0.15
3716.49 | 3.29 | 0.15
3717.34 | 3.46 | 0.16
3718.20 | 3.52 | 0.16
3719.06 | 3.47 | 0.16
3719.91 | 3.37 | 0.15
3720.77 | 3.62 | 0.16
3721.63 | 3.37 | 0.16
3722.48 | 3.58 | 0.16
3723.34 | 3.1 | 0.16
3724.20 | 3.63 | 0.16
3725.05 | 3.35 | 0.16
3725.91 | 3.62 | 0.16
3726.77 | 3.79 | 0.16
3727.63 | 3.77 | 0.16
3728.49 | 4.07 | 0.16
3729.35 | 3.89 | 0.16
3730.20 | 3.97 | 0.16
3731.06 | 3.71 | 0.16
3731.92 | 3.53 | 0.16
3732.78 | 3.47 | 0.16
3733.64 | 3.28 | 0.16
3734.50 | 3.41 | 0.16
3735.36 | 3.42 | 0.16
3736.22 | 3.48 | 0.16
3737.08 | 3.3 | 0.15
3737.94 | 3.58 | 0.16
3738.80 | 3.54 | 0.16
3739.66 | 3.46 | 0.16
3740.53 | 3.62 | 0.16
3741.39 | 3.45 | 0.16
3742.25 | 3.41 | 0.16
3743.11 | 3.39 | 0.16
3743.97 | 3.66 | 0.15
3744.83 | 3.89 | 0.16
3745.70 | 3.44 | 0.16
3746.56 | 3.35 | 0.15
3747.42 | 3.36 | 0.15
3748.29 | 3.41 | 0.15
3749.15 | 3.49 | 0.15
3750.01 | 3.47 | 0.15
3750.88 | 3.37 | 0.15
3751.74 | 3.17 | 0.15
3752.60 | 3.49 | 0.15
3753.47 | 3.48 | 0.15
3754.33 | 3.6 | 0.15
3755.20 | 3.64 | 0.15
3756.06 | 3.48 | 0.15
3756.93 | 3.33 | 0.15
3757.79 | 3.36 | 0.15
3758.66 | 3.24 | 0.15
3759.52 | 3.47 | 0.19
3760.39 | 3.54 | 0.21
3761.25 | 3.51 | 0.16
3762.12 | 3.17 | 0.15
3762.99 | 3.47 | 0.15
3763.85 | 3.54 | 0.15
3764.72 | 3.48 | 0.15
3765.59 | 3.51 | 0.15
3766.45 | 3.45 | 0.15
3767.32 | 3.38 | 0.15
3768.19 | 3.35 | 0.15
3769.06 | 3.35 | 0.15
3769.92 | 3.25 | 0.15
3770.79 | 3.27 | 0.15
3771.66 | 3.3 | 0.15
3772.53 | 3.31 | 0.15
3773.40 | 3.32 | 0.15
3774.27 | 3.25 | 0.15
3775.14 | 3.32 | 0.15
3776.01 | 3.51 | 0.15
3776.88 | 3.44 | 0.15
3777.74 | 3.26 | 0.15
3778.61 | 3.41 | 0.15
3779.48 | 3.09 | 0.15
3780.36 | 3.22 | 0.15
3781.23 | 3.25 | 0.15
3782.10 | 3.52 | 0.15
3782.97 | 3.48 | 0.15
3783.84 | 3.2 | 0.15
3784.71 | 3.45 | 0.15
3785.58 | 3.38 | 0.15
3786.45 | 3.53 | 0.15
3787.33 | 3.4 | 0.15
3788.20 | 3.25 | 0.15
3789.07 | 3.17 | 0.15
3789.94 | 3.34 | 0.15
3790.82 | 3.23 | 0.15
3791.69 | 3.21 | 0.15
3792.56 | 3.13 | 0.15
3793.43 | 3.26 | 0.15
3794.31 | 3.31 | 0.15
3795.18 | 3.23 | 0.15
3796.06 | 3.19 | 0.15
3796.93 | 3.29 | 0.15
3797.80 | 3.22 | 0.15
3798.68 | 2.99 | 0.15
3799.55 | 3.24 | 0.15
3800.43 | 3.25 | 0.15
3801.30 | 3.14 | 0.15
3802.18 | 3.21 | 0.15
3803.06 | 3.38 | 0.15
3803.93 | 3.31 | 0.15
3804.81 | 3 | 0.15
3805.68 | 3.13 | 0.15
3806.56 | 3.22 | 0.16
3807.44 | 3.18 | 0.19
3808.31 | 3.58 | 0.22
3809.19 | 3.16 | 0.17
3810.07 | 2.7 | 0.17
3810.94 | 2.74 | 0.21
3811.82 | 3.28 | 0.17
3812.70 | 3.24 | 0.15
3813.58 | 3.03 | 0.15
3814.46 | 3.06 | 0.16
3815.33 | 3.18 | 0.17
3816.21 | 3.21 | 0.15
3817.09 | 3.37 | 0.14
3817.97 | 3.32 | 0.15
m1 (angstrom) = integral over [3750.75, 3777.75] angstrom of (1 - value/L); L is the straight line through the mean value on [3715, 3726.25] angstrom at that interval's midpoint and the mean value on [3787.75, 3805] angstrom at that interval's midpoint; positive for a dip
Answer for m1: -0.7 angstrom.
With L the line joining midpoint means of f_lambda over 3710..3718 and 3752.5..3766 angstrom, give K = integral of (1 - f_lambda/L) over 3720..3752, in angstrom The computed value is -1.0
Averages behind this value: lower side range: 3.39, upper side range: 3.45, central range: 3.52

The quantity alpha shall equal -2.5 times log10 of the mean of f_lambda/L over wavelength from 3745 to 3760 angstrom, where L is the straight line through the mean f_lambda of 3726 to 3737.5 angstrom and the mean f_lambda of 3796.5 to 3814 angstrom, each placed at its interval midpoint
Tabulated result 0.020 mag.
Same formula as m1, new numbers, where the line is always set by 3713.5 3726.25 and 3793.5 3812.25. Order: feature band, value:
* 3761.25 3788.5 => -0.8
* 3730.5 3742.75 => -0.4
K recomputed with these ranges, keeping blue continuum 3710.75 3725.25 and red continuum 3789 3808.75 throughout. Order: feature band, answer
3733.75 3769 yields -1.17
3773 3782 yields -0.10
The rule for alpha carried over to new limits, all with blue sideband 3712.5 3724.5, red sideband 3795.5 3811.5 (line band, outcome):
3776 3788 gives -0.042 mag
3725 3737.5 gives -0.068 mag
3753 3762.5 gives -0.042 mag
